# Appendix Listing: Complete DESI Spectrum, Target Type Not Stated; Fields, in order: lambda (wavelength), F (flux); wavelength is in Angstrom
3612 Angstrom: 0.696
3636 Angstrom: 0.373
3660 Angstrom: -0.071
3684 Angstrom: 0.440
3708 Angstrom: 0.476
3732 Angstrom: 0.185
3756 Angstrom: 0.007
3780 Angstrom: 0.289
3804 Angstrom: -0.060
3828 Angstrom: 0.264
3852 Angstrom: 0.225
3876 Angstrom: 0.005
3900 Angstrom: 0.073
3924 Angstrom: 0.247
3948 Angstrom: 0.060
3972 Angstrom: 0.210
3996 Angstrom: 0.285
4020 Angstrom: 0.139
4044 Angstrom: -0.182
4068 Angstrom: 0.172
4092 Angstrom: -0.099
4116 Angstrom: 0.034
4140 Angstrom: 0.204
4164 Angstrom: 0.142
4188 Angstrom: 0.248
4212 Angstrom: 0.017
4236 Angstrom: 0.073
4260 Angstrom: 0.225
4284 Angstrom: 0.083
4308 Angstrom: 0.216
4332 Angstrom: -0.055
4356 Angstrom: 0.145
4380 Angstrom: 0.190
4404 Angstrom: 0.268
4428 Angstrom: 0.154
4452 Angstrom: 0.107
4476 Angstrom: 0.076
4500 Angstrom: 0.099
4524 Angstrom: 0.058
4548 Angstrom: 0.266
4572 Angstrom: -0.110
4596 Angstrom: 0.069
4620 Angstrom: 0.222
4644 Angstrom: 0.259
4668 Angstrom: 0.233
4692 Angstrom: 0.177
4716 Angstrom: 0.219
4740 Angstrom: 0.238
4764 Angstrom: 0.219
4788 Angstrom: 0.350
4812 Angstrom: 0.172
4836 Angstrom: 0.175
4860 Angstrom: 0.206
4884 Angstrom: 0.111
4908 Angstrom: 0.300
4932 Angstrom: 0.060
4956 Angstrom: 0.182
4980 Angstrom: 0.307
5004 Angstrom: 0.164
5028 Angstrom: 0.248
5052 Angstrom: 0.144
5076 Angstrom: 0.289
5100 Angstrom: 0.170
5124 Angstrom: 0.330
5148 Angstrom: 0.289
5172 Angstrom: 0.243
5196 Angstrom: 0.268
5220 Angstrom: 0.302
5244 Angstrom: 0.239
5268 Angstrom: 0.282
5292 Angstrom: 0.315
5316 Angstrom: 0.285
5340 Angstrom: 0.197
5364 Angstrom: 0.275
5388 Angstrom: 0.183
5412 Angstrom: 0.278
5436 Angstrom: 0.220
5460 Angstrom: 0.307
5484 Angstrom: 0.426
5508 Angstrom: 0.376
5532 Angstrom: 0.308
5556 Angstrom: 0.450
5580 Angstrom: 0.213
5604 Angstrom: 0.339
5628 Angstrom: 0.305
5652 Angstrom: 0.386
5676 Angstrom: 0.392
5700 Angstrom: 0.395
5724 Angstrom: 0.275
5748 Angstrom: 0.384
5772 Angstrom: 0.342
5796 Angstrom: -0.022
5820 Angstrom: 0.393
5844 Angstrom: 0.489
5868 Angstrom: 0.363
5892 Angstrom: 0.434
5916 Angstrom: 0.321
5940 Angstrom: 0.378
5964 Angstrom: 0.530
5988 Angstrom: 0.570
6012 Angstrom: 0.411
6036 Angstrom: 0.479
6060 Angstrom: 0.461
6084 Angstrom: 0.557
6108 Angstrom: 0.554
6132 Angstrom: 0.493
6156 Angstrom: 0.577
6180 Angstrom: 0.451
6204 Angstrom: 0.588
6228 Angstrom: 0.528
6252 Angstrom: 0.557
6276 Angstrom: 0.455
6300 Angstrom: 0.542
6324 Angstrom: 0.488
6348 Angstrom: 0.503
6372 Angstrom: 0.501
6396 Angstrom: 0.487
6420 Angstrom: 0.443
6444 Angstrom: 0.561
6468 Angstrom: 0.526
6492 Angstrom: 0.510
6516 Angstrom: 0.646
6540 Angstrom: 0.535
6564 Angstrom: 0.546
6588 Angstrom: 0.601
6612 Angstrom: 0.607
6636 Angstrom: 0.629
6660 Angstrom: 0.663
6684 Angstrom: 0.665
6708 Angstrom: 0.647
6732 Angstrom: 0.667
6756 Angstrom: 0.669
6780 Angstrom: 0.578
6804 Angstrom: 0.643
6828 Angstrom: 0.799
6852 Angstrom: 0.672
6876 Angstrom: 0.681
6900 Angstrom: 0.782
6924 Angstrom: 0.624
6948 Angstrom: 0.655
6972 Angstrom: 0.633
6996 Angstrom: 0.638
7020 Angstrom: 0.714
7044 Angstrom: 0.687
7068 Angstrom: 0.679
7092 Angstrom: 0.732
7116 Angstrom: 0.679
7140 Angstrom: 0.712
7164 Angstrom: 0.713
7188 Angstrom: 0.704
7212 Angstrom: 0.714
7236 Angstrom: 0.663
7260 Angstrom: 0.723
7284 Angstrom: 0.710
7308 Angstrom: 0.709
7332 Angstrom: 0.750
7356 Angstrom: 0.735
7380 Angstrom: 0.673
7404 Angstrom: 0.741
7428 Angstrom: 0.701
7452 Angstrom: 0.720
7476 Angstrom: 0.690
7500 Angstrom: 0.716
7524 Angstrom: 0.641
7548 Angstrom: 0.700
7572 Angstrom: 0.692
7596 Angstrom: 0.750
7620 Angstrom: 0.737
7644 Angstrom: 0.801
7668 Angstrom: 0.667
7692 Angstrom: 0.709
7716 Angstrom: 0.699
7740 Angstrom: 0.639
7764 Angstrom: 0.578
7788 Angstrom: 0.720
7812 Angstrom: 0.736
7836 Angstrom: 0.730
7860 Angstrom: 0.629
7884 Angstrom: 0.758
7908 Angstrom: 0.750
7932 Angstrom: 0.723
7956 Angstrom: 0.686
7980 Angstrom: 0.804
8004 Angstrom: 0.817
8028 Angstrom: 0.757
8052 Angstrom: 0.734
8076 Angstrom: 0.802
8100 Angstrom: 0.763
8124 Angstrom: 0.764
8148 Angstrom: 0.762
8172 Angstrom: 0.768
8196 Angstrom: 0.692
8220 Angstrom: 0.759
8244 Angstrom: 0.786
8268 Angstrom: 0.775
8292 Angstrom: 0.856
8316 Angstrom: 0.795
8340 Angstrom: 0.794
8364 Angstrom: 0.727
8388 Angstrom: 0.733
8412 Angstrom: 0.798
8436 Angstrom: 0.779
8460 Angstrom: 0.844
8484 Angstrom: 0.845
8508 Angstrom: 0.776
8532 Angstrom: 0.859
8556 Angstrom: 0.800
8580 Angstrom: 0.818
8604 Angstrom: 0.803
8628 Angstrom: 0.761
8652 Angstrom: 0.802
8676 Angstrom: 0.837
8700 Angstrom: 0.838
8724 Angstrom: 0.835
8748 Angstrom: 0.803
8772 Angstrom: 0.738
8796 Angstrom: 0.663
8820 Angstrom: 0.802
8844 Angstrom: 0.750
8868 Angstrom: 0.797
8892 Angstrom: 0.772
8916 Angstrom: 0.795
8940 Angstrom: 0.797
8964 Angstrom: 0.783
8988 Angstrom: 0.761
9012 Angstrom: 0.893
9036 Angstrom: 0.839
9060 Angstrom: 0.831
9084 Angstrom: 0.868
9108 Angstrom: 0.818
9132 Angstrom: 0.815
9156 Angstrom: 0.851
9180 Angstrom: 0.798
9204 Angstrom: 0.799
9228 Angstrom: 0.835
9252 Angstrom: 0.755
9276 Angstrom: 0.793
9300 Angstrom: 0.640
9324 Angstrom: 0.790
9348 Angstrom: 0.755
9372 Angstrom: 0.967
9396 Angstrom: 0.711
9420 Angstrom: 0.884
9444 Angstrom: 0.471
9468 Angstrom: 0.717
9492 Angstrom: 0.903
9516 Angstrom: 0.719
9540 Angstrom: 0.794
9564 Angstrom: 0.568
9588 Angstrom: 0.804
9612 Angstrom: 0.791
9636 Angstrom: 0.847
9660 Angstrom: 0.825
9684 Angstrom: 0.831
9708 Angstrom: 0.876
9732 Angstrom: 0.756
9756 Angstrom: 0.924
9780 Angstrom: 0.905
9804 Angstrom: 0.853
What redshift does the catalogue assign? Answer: 0.49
